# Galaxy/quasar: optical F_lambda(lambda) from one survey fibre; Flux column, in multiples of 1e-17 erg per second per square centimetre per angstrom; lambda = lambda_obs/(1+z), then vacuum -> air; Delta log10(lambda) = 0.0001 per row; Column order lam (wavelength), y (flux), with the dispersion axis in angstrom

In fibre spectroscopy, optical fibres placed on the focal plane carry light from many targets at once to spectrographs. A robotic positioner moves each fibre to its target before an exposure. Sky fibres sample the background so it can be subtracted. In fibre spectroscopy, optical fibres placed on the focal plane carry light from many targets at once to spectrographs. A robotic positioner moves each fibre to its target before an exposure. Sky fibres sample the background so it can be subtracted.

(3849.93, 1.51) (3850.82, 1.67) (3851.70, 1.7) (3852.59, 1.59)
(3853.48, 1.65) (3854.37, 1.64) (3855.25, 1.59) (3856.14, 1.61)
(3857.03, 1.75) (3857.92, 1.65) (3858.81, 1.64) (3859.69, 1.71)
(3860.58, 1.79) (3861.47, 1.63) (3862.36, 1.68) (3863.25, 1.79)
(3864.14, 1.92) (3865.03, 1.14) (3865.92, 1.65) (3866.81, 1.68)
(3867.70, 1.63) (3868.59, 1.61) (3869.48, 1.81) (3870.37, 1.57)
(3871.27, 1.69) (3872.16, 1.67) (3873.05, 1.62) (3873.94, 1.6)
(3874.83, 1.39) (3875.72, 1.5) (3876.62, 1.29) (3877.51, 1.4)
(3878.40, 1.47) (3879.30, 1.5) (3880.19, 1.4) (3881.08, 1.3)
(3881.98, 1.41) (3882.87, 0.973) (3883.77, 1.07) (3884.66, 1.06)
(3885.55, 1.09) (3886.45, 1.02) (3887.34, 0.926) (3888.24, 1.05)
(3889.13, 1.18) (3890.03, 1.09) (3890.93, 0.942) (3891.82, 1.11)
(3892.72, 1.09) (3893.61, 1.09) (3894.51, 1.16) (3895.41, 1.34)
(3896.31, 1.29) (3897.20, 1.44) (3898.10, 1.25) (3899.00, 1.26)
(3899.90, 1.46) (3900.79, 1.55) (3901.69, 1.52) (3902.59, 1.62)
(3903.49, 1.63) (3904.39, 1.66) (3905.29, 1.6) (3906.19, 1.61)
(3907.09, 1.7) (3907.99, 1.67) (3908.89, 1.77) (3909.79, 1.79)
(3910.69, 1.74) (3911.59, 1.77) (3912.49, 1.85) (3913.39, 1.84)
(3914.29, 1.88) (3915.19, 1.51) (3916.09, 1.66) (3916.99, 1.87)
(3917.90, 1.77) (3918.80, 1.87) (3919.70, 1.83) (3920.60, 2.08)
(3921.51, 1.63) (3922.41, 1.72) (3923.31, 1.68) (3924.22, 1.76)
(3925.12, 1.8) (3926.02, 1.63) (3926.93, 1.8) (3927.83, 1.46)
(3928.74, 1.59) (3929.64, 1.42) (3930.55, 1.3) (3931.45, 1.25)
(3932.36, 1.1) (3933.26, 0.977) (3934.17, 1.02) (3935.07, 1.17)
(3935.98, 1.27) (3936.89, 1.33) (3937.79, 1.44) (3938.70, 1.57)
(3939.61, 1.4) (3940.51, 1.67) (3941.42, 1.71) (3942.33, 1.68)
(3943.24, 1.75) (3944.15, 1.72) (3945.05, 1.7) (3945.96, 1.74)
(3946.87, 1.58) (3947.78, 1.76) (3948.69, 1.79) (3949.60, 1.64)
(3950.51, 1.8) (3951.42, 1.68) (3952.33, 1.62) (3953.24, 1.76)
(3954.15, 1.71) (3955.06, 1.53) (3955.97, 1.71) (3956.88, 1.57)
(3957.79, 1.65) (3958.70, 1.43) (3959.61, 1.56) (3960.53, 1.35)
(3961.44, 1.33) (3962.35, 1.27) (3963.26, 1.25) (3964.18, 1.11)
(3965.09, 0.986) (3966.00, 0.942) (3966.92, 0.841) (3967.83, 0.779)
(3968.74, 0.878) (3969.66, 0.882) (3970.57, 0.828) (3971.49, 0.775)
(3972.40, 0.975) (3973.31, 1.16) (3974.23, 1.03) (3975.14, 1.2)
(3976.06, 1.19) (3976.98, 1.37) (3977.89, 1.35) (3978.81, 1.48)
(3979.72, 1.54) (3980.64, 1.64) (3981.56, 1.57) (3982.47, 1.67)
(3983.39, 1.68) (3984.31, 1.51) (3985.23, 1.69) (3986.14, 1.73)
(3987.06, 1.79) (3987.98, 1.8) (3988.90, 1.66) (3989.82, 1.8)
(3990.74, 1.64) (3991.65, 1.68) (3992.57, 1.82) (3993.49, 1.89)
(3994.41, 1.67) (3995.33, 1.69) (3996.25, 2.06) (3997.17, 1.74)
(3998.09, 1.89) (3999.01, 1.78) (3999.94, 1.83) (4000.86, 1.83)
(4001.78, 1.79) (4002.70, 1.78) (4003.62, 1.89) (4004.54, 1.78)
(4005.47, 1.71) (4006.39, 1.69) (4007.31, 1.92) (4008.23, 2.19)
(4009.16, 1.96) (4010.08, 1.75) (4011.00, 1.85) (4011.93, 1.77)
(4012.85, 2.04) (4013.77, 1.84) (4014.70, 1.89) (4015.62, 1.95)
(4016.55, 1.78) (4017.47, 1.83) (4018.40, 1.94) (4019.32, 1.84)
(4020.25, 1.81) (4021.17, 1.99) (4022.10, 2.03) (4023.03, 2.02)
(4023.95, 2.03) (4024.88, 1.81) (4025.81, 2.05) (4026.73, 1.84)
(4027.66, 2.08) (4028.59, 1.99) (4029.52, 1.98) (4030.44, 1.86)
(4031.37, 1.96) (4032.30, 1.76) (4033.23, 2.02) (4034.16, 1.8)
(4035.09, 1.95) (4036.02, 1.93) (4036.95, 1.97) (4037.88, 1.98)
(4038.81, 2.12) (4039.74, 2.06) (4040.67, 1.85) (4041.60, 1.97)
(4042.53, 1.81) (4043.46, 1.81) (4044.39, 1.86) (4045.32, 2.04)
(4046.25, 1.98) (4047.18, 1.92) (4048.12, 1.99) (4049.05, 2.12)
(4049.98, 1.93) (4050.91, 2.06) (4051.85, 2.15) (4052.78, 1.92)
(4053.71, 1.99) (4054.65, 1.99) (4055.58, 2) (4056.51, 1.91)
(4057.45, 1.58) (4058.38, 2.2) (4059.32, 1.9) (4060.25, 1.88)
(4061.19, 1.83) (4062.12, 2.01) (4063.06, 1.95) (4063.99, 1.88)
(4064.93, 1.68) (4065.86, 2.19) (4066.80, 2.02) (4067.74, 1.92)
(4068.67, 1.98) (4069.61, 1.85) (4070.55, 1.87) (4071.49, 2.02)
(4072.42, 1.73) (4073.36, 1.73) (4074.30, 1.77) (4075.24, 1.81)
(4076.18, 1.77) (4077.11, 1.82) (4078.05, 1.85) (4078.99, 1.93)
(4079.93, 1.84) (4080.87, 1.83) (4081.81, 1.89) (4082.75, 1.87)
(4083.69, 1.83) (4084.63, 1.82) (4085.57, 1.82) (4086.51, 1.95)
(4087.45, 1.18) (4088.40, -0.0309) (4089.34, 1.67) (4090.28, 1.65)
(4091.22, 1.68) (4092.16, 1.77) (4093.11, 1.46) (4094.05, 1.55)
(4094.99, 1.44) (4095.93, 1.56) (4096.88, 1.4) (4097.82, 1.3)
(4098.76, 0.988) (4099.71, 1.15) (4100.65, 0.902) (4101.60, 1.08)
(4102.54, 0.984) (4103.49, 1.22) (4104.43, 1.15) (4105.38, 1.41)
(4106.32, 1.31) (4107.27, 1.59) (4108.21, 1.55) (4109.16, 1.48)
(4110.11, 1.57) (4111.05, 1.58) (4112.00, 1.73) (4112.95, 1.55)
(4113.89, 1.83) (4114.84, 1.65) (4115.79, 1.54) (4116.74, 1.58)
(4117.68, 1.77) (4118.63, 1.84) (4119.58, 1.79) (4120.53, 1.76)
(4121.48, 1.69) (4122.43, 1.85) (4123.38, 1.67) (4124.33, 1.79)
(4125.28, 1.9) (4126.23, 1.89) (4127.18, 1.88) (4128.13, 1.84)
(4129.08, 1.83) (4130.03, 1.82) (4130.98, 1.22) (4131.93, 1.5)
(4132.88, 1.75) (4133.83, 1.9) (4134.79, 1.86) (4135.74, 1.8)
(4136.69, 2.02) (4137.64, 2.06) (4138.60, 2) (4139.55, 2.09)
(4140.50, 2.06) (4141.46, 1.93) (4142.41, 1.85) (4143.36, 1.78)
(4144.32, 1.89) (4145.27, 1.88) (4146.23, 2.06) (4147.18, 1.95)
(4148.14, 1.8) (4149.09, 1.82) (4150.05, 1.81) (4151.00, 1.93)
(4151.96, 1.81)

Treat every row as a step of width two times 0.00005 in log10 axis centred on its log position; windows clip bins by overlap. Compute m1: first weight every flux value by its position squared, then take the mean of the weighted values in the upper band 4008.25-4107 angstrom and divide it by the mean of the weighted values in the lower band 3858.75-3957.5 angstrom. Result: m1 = 1.26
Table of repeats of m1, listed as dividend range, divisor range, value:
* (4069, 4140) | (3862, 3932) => 1.21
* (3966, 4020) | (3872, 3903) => 1.32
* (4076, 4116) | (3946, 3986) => 1.17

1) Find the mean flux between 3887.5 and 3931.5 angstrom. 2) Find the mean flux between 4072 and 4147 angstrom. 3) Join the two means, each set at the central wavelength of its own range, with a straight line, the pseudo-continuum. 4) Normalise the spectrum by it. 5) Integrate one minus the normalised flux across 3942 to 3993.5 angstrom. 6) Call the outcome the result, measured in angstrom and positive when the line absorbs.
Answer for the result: 3.8 angstrom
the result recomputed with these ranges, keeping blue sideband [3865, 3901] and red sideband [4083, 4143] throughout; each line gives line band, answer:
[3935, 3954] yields -2.82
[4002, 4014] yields -3.02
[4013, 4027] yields -3.88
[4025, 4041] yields -4.61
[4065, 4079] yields -2.84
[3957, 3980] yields 4.29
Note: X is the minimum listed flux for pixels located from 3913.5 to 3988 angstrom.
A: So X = 0.775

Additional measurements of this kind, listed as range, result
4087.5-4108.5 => -0.0309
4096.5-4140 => 0.902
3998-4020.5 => 1.69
